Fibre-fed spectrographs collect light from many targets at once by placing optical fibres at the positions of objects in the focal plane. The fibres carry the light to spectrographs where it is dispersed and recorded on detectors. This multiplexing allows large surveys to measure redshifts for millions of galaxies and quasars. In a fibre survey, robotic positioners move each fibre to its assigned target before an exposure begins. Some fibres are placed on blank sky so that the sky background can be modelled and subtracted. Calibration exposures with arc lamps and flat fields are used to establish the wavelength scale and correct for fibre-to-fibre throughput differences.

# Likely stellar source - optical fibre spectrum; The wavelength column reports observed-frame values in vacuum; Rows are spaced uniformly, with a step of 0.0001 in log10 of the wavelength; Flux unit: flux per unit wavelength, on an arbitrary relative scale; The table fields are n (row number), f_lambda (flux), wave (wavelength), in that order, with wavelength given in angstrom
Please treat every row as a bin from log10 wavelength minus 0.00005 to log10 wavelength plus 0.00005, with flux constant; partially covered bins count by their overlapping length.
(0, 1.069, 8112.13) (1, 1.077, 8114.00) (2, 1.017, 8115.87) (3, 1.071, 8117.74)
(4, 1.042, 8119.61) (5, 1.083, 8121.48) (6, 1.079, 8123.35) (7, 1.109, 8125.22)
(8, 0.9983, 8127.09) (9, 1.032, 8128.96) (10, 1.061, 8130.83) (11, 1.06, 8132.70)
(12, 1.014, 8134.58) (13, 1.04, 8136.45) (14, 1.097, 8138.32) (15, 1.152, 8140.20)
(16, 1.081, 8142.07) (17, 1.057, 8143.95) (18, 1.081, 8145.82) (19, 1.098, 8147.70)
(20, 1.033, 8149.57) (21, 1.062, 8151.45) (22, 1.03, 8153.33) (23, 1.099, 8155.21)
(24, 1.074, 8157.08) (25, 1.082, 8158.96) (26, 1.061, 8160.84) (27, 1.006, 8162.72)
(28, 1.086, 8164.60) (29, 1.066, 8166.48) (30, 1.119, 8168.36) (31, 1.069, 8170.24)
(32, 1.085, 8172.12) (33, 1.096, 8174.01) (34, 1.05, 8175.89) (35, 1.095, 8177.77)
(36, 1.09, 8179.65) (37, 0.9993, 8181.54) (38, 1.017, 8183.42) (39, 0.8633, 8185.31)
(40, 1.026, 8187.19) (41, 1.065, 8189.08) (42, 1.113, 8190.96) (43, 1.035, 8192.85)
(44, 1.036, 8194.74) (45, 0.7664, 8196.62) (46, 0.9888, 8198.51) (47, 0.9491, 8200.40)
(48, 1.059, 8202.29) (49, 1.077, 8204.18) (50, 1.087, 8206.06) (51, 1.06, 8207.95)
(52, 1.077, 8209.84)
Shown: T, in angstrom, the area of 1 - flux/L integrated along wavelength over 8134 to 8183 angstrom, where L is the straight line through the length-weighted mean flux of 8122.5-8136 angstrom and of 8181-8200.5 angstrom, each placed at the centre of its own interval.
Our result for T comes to -2.4 angstrom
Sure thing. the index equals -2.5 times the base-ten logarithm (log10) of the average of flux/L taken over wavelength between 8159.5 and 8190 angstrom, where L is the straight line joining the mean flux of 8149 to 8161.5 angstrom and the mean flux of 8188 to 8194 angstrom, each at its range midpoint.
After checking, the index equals 0.02 mag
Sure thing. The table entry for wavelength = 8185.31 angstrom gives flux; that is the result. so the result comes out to 0.8633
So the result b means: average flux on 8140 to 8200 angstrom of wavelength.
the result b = 1.05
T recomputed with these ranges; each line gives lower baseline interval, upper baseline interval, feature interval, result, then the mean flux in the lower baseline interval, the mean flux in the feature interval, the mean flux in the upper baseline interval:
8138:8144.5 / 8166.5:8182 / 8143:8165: 0.53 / 1.1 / 1.06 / 1.08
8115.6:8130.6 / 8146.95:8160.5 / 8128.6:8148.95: -0.17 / 1.06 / 1.07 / 1.07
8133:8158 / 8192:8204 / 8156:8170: -0.42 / 1.07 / 1.07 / 0.978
